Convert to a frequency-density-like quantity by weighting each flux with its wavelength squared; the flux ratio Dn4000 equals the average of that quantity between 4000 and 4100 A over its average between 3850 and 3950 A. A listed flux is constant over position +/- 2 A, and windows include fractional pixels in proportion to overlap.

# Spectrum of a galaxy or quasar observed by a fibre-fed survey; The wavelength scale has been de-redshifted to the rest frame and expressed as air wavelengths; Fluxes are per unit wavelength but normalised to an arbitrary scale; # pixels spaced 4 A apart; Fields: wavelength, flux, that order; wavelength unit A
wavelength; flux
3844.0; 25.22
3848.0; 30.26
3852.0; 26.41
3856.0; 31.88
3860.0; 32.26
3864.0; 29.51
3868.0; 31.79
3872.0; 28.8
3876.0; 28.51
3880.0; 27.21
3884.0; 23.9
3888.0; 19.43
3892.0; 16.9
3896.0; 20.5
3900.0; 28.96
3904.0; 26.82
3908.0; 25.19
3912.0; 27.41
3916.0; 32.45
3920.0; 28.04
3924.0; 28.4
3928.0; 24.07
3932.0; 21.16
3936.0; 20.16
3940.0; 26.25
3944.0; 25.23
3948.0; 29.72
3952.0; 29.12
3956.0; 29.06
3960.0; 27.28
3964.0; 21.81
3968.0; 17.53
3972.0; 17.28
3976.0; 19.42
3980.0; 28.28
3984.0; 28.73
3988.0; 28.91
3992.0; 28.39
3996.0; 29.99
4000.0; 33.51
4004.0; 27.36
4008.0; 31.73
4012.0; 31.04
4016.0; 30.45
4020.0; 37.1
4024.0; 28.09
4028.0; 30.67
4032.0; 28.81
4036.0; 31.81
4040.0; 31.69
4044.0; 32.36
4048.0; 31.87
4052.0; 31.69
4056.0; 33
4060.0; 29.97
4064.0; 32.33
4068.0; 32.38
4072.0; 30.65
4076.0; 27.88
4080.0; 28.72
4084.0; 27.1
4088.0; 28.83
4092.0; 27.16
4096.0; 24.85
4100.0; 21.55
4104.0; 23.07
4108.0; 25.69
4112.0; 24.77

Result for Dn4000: 1.2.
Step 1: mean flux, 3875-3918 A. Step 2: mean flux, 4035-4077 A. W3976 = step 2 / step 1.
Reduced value 1.3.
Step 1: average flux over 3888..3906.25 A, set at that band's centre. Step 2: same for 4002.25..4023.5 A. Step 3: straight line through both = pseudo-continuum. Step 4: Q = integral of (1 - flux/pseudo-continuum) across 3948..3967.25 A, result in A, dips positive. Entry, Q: 0.5 A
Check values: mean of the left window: 22.9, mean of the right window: 31.3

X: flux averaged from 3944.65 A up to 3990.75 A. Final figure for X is 25.2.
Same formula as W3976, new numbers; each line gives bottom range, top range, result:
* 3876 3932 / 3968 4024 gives 1.12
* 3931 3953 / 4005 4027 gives 1.24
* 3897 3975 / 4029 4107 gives 1.15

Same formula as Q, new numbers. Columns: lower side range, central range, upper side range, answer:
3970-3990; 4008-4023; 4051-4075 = -2.66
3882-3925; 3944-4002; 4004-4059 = 4.56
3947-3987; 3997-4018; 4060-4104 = -3.93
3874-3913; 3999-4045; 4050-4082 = -3.09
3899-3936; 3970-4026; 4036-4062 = 2.27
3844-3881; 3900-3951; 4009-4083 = 6.13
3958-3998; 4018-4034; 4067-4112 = -3.44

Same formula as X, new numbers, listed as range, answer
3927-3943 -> 23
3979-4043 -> 30.5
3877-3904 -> 23.3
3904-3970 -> 25.8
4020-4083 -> 30.9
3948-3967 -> 26.6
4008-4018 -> 30.9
